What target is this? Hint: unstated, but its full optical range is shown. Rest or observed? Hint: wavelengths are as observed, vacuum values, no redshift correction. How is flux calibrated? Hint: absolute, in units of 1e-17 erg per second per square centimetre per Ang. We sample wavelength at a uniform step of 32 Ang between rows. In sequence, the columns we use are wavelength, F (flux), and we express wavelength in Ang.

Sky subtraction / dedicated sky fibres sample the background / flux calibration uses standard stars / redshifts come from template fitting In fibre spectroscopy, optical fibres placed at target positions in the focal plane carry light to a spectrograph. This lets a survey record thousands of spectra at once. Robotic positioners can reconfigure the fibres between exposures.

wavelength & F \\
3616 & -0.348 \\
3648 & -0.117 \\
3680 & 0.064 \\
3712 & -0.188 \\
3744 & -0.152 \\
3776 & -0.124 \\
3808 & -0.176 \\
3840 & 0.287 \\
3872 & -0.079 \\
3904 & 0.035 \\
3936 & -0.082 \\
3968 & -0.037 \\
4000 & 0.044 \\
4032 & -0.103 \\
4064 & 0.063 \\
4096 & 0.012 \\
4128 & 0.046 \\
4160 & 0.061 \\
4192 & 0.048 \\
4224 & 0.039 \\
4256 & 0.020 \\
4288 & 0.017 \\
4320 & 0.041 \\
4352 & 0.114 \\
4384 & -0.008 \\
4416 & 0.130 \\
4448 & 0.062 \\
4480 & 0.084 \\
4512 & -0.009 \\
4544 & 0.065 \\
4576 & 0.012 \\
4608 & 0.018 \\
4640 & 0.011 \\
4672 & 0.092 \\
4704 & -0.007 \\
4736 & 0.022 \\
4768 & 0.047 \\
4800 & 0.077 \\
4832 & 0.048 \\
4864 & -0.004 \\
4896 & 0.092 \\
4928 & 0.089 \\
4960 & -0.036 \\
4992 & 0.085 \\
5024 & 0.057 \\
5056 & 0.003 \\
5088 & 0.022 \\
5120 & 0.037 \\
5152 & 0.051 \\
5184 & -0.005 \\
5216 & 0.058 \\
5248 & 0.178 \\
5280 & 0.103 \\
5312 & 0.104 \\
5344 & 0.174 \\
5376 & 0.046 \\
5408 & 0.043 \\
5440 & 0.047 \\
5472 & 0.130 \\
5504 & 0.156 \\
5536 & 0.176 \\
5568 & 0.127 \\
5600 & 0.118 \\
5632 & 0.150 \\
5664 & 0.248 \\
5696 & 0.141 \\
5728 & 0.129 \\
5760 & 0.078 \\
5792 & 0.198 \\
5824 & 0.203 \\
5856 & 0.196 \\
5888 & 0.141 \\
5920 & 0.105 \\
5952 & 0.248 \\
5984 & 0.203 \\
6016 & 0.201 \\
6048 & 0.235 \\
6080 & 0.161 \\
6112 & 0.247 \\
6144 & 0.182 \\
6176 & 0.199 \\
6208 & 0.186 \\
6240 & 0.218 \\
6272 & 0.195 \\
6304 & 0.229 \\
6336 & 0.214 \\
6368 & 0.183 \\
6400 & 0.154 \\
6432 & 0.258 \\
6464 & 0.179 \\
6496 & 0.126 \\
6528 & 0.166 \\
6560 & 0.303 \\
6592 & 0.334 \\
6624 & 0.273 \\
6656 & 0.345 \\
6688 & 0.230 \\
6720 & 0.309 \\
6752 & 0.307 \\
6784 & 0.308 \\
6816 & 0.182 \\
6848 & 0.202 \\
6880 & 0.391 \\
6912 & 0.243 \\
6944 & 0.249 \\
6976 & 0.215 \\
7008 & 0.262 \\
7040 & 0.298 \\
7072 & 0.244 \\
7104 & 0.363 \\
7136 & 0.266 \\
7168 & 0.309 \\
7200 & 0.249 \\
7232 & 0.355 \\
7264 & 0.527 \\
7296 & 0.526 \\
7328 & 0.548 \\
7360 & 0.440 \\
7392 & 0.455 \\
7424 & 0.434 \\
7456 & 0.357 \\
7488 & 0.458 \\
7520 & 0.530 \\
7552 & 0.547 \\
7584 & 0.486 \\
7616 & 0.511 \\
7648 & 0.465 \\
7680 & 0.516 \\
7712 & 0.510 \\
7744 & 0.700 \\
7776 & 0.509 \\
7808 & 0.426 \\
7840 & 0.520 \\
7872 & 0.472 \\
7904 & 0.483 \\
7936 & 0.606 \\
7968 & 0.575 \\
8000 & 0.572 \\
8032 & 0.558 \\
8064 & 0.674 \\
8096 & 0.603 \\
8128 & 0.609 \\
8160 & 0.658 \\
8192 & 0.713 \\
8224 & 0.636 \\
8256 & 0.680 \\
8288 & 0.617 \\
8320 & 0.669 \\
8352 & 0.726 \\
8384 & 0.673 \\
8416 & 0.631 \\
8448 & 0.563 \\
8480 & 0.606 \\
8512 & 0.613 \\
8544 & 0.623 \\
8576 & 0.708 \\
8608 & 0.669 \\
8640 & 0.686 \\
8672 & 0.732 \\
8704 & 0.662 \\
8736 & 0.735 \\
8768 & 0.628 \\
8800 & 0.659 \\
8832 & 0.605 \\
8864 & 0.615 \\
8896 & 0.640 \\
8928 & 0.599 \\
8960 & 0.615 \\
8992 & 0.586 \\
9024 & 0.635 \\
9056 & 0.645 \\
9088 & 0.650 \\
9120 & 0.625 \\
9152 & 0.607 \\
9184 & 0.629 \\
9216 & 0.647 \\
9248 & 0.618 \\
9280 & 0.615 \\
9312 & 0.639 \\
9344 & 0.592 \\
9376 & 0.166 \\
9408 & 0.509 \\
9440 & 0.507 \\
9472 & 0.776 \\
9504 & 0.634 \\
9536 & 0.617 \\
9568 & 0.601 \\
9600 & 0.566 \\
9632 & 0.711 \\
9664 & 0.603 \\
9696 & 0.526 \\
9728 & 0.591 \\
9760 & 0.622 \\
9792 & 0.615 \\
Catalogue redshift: 0.815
